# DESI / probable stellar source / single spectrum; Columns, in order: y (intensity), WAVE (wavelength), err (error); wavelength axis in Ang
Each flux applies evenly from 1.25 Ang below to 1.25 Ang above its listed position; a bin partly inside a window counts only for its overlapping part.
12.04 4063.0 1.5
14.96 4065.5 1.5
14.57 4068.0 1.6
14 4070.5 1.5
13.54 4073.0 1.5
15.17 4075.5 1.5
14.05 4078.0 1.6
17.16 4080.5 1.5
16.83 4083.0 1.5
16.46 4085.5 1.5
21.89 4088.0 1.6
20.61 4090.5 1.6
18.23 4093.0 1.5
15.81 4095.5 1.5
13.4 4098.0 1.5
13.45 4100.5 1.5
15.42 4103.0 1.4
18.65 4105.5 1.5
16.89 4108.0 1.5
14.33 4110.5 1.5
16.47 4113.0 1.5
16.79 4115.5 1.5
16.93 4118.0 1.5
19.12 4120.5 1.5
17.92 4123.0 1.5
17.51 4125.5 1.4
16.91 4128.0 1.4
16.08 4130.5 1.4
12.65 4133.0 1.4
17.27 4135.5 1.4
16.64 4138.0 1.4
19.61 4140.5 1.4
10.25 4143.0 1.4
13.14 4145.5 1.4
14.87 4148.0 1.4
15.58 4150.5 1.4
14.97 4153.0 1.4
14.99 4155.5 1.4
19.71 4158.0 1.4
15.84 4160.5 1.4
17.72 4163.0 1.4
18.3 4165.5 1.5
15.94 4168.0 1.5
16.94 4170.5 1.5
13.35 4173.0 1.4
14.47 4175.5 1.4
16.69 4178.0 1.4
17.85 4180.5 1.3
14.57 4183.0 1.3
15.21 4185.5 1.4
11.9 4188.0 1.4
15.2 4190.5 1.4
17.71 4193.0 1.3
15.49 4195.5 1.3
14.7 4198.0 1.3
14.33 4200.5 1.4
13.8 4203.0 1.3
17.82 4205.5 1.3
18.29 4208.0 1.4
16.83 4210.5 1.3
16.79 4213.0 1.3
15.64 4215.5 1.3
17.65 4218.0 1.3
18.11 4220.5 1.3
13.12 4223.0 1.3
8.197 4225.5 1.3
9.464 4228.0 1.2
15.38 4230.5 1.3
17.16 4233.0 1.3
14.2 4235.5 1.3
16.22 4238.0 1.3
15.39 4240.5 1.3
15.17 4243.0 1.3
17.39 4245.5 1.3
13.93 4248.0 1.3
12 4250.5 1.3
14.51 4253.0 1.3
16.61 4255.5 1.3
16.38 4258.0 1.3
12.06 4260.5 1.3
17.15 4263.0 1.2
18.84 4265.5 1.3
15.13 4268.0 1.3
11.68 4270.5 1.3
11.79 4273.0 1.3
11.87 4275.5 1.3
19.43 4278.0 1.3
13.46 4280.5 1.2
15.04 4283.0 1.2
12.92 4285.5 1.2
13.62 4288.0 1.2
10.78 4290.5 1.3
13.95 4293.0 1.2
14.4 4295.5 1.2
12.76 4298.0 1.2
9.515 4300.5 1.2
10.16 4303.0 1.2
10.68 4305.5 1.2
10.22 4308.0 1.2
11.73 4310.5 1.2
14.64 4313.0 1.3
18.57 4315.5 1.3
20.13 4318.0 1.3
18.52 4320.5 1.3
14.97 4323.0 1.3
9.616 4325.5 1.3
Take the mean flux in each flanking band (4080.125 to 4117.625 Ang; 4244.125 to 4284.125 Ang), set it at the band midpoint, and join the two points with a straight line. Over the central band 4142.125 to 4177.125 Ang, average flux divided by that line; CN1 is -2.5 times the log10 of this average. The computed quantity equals 0.04 mag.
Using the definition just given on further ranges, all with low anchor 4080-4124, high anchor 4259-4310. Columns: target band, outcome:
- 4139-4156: 0.091 mag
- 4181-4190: 0.071 mag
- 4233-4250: -0.089 mag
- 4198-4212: -0.084 mag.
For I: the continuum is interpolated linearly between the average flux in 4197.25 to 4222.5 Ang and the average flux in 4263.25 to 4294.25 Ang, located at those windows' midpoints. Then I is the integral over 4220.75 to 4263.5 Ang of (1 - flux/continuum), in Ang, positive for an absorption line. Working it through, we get 2.4 Ang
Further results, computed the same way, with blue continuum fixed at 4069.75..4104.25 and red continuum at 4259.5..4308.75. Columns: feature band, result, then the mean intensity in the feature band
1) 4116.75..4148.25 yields -1.2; 16.1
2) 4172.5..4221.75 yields -4.4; 15.9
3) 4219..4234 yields 0.6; 13.6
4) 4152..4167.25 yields -1.8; 16.9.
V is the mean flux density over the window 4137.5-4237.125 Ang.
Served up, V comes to 15.5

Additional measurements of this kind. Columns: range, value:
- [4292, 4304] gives 12.2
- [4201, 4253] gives 15.1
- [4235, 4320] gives 14.2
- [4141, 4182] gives 15.7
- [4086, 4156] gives 16.3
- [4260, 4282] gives 14.7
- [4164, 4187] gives 15.9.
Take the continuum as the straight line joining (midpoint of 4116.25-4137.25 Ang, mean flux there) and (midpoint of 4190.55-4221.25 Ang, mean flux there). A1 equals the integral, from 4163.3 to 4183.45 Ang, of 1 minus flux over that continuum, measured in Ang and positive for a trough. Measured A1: 0.5 Ang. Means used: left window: 16.8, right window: 16.4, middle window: 16.2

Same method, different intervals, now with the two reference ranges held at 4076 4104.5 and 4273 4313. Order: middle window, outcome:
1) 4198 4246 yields -4.0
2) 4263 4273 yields -1.4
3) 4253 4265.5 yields -2.2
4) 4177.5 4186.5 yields -0.7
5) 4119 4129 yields -1.2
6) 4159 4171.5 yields -1.5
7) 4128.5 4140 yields -0.2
